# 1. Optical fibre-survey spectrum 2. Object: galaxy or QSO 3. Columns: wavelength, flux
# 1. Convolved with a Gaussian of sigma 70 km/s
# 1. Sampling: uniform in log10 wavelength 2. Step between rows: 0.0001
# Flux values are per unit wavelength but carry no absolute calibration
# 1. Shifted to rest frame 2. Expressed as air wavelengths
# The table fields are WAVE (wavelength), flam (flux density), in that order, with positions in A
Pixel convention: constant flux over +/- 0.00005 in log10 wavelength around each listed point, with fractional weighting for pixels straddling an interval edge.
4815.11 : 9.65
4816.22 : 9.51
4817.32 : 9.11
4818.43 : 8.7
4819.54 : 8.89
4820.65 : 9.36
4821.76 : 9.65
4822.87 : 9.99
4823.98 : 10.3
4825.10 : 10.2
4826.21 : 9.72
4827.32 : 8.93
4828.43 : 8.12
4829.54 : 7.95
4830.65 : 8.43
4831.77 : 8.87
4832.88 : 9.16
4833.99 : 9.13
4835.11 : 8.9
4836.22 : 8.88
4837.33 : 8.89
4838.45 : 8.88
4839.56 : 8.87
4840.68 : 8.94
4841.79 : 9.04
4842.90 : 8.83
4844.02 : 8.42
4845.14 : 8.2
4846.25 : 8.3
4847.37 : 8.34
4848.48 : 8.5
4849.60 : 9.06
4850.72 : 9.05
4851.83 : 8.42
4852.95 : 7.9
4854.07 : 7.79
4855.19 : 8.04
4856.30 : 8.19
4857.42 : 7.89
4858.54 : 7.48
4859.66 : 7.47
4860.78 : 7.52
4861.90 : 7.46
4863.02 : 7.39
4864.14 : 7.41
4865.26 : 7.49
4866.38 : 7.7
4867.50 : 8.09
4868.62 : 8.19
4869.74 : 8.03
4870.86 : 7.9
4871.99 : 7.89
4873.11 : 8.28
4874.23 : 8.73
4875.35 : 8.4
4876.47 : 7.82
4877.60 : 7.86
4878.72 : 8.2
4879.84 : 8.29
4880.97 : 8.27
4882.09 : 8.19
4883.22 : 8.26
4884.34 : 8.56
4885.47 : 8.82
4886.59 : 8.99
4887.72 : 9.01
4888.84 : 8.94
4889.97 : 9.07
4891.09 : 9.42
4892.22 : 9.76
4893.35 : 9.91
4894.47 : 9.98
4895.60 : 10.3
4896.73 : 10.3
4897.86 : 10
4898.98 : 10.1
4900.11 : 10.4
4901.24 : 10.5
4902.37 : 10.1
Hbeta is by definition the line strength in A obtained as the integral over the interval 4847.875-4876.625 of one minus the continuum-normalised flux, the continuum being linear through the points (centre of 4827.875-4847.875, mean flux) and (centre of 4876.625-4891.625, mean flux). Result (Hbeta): 2.1 A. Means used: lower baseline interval 8.68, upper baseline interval 8.58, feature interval 8.01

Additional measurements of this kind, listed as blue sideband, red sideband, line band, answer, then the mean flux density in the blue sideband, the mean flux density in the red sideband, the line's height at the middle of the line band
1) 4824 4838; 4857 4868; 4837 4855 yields -0.6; 8.98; 7.58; 8.31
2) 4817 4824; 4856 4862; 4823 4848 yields -0.5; 9.37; 7.65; 8.7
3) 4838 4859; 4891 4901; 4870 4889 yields 2.3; 8.43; 10.1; 9.49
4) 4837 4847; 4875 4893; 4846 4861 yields 0.9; 8.69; 8.63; 8.68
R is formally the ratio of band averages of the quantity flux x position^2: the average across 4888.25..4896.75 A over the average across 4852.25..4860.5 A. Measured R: 1.3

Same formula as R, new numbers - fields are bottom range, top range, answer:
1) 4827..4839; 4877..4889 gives 0.99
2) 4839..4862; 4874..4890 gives 1.04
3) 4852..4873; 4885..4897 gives 1.23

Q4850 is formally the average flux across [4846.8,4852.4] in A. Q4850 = 8.67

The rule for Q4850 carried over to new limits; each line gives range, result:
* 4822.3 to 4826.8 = 10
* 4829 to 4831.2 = 8.2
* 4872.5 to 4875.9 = 8.48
